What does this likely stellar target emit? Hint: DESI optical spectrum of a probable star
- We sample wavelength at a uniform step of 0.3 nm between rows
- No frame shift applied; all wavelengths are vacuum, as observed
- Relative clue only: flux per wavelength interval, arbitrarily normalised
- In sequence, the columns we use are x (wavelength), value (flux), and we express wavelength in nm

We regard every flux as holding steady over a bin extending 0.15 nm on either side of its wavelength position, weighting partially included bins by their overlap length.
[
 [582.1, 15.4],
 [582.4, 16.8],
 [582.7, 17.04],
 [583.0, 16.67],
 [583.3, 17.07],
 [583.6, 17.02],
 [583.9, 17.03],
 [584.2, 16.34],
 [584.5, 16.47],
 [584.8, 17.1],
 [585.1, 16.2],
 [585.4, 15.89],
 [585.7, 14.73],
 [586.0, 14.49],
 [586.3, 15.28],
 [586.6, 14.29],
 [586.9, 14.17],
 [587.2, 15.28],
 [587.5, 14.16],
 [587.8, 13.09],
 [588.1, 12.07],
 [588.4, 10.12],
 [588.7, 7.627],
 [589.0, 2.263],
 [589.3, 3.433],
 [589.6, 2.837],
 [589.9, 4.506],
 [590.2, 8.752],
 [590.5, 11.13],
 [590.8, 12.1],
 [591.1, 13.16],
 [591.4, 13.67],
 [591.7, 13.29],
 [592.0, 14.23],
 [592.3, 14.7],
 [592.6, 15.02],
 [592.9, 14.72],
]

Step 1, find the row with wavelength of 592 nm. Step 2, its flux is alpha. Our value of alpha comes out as 14.23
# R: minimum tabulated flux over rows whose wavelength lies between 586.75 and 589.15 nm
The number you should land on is 2.263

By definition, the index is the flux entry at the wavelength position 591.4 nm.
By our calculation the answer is 13.67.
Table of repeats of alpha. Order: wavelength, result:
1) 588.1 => 12.07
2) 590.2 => 8.752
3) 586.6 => 14.29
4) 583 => 16.67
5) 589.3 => 3.433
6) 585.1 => 16.2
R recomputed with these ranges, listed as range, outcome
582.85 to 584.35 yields 16.34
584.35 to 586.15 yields 14.49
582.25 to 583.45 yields 16.67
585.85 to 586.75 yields 14.29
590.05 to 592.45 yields 8.752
